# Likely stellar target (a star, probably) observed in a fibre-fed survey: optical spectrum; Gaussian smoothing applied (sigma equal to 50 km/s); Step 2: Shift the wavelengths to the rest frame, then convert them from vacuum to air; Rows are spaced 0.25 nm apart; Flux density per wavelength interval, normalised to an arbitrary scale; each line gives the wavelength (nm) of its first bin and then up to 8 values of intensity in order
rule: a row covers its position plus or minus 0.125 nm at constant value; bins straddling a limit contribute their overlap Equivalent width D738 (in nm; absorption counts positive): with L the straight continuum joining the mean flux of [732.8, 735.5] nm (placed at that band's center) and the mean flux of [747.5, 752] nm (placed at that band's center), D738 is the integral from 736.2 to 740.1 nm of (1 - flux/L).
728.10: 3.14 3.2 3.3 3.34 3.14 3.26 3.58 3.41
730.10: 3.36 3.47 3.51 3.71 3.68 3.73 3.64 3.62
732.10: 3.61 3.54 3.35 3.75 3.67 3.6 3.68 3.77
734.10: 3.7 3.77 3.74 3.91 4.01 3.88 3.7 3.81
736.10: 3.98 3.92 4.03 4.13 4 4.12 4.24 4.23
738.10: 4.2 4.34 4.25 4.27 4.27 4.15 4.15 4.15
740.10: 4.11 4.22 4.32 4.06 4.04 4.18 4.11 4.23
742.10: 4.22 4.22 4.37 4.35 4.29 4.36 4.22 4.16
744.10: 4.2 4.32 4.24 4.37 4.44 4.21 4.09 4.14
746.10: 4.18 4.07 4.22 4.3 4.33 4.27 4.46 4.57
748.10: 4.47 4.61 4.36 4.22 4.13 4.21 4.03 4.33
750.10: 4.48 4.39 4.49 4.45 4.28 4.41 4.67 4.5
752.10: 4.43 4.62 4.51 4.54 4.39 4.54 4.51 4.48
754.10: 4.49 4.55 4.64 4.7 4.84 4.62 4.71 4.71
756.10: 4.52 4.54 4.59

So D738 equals -0.23 nm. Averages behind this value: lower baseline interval 3.77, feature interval 4.16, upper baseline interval 4.39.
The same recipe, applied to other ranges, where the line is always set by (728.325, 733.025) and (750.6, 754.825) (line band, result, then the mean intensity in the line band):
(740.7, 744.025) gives -0.15 nm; 4.22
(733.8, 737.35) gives -0.17 nm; 3.89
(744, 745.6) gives -0.05 nm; 4.28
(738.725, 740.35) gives -0.12 nm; 4.19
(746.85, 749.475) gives -0.04 nm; 4.36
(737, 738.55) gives -0.15 nm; 4.19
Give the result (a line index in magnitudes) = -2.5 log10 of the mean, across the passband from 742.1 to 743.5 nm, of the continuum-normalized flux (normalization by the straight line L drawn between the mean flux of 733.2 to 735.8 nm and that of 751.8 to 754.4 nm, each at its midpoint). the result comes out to -0.05 mag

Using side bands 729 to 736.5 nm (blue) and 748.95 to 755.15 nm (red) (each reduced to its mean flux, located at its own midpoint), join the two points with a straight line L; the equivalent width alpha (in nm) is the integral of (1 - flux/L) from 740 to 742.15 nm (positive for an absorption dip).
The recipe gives -0.09 nm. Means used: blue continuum 3.65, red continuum 4.46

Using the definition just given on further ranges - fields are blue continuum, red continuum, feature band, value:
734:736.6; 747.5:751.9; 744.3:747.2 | 0.002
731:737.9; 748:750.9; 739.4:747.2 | -0.182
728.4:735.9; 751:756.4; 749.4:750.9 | 0.017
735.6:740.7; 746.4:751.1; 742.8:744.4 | -0.009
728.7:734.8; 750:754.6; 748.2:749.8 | 0.027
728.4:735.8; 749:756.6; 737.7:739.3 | -0.156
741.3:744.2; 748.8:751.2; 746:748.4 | -0.034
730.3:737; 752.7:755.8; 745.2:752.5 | 0.037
